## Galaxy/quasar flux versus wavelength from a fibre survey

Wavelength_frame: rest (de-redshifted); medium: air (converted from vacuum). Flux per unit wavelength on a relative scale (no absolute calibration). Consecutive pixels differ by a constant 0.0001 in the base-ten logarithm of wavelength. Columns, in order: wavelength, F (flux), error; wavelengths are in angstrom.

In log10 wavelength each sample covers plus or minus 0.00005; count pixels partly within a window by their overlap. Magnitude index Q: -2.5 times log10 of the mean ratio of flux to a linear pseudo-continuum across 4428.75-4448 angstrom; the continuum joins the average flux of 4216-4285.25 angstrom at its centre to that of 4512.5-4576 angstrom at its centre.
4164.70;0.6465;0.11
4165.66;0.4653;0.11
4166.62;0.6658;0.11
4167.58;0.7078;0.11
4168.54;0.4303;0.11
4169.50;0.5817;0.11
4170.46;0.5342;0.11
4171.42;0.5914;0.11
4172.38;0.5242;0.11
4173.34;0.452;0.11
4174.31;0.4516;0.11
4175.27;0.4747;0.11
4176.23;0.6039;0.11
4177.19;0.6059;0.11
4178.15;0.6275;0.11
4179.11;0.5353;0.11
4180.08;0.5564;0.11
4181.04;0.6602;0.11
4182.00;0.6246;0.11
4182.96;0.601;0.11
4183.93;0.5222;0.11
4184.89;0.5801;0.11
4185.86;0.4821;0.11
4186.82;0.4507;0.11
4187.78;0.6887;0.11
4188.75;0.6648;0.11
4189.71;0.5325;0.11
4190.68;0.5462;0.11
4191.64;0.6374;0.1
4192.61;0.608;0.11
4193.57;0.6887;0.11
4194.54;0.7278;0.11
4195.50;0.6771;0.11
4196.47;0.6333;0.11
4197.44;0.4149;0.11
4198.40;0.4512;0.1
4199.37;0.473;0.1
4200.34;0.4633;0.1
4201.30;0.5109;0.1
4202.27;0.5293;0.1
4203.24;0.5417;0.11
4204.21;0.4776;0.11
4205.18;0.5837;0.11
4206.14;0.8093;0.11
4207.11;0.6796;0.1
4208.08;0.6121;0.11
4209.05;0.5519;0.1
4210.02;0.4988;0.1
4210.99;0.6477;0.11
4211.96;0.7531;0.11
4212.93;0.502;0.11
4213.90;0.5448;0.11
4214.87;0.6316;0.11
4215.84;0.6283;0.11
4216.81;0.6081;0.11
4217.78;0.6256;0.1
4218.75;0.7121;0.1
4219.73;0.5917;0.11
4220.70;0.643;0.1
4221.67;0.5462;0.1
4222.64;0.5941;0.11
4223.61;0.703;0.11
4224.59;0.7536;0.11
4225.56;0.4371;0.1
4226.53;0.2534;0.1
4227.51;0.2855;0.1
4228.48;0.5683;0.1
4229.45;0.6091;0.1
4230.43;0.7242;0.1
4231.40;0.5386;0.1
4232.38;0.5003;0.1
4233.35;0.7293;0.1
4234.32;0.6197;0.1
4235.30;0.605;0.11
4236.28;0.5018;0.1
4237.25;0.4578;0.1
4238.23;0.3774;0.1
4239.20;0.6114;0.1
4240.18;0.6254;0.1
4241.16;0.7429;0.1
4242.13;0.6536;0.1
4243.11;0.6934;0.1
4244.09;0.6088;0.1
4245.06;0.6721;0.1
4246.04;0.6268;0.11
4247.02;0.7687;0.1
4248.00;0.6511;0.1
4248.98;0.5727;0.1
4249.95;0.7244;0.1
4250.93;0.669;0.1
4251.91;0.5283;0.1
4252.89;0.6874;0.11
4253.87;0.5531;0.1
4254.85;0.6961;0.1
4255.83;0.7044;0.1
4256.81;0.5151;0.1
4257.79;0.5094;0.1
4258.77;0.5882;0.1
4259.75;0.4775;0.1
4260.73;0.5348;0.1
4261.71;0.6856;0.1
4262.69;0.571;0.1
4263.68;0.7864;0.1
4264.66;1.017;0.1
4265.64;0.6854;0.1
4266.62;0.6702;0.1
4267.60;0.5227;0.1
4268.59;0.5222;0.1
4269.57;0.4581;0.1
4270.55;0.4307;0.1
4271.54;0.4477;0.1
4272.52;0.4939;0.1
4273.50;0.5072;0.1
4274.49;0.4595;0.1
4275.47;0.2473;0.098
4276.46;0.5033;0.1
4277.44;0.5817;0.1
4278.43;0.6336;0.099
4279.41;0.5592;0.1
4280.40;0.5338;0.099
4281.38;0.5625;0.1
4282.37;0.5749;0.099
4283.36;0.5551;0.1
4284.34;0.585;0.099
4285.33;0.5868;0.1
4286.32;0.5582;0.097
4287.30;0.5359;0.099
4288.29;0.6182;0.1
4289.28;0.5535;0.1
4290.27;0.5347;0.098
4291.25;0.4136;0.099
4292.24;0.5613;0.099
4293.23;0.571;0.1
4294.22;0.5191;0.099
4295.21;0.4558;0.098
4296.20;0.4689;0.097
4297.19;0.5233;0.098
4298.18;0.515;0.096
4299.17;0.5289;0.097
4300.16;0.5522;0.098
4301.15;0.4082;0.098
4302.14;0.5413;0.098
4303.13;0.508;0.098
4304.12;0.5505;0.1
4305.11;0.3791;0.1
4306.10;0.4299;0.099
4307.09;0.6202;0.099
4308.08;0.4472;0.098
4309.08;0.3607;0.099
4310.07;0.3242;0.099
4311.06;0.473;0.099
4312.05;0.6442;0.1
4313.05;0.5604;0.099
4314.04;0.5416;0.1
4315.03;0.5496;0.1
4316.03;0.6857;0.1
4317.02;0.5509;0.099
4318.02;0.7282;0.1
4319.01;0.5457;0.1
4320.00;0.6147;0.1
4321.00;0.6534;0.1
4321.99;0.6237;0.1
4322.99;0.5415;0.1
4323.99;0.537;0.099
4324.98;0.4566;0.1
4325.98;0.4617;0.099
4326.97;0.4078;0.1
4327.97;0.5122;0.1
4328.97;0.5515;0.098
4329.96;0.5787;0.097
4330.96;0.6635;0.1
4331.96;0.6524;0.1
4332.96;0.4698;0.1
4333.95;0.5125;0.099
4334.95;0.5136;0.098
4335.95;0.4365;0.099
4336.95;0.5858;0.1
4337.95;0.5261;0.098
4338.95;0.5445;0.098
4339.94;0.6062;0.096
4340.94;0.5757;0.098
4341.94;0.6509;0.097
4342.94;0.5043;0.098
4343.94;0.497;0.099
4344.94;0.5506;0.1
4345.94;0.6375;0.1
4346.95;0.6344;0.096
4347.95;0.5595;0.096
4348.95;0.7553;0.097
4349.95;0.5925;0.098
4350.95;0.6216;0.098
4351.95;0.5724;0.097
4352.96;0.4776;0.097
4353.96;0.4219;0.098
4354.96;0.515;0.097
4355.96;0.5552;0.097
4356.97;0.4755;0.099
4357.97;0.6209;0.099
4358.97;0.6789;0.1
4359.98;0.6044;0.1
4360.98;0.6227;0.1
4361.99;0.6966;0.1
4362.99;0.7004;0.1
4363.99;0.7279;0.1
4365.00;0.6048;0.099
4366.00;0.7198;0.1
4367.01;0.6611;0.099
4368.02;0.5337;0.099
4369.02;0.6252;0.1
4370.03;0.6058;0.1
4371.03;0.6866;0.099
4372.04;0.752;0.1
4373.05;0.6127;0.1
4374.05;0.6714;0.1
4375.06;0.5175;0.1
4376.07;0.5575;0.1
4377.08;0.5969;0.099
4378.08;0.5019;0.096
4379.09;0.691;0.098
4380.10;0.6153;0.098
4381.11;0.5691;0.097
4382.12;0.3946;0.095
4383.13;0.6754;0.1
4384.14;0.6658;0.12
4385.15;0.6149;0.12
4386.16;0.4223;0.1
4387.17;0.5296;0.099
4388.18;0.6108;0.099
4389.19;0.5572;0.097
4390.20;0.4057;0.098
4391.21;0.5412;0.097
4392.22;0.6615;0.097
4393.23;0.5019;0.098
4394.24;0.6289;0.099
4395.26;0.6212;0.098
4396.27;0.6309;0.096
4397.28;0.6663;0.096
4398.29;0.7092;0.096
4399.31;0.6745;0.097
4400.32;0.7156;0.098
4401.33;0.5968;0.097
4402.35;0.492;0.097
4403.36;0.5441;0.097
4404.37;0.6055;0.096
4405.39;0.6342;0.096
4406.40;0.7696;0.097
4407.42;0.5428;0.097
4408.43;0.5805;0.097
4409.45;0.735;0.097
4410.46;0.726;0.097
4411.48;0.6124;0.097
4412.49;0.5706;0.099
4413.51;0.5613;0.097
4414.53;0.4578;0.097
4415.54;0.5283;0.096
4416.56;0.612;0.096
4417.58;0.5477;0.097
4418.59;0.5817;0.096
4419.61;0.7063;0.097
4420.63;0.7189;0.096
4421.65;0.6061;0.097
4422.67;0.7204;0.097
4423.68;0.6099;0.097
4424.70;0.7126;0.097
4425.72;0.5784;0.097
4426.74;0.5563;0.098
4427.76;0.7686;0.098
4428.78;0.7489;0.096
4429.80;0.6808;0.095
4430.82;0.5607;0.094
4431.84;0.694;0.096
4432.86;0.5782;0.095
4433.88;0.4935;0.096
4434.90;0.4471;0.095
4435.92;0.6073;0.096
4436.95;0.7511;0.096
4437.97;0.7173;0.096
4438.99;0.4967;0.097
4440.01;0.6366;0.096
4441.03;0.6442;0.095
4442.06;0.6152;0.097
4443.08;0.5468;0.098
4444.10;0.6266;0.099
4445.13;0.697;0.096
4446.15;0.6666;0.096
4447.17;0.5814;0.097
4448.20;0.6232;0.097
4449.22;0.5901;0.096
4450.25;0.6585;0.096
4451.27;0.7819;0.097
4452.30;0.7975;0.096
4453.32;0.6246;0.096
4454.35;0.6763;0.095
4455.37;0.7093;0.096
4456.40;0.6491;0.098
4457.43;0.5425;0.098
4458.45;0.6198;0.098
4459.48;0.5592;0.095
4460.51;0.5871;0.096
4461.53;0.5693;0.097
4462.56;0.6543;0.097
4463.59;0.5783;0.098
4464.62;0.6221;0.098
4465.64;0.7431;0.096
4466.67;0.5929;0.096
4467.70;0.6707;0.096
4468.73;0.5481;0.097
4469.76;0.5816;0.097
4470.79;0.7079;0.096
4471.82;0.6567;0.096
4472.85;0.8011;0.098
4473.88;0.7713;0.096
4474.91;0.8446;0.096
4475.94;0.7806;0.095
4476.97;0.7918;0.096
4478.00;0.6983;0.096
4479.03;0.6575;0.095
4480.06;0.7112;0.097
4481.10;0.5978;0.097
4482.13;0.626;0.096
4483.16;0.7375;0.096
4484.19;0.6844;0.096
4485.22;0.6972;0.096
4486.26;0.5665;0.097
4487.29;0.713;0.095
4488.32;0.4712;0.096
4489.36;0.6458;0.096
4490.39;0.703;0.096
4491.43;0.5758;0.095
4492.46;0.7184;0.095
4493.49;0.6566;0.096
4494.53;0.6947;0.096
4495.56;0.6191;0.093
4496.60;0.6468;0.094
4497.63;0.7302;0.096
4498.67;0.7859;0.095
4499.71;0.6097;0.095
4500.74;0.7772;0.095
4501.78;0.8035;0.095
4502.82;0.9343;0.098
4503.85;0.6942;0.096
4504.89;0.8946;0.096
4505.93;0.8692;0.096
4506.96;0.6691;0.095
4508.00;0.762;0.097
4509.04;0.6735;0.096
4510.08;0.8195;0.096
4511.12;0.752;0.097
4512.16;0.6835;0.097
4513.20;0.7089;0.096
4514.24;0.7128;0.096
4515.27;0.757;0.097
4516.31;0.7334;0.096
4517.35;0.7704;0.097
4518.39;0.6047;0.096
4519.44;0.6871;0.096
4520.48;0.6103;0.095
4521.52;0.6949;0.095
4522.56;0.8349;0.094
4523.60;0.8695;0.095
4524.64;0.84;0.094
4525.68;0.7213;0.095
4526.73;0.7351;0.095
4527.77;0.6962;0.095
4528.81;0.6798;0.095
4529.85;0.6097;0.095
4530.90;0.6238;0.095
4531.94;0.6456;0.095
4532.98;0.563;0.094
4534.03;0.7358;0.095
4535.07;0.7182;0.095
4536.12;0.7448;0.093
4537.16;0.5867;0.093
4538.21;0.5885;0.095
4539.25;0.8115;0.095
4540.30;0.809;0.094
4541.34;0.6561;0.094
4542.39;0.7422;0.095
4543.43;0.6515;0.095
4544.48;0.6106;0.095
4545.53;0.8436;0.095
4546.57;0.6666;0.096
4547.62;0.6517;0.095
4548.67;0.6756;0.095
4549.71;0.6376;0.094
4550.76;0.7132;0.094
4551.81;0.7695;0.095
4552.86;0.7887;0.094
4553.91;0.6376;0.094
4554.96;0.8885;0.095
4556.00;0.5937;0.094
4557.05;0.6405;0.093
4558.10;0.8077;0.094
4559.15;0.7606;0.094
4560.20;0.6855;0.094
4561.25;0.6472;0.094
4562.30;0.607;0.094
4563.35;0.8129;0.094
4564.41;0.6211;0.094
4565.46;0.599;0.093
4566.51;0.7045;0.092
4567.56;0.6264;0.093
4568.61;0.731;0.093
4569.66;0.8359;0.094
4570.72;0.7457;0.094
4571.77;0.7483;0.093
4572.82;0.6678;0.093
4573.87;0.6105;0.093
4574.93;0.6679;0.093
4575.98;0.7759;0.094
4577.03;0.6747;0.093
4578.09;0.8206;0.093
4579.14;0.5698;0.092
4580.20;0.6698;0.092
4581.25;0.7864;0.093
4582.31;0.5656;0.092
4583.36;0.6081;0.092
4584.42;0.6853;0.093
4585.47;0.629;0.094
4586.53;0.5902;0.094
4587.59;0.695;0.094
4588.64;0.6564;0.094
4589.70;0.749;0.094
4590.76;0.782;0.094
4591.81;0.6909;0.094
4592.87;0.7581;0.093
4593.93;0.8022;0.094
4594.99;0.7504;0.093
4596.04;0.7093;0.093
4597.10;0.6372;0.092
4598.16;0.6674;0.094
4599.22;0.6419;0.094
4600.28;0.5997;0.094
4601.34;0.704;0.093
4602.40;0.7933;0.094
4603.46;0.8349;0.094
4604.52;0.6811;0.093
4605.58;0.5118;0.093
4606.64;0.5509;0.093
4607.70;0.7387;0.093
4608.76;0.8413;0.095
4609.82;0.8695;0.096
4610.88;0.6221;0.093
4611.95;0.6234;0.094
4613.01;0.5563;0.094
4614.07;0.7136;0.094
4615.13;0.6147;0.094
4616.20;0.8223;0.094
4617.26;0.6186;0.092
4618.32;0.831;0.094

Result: 0.07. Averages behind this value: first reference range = 0.586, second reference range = 0.703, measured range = 0.617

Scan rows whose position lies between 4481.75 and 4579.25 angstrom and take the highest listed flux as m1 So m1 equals 0.9343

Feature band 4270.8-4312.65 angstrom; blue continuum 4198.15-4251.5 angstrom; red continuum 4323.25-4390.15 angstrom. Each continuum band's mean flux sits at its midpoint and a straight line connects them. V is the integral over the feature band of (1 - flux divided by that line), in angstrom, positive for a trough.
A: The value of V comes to 5.4 angstrom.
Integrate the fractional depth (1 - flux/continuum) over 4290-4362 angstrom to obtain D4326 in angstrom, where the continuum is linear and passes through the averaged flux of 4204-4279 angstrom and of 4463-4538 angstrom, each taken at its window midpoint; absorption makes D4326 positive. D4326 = 9.6 angstrom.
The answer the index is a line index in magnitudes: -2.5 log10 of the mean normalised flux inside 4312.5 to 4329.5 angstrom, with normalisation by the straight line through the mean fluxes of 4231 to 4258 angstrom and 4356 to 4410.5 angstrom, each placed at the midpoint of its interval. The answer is 0.10 mag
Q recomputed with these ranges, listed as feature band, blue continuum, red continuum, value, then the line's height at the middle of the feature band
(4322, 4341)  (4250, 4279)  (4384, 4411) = 0.110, 0.592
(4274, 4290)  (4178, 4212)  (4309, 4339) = 0.032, 0.557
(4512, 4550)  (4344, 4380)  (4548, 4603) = -0.036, 0.679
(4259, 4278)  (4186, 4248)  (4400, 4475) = 0.077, 0.6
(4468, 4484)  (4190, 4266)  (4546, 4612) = -0.050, 0.669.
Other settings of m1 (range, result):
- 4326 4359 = 0.7553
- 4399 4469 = 0.7975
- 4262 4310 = 1.017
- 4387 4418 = 0.7696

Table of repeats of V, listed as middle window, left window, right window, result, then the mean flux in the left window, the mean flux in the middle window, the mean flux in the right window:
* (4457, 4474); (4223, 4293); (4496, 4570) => 1.21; 0.578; 0.633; 0.715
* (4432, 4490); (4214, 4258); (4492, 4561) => 3.61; 0.601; 0.648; 0.716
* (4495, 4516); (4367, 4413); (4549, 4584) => -2.51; 0.605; 0.745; 0.697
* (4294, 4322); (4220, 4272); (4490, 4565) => 4.35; 0.597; 0.526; 0.712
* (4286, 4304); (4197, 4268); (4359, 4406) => 2.45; 0.598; 0.521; 0.609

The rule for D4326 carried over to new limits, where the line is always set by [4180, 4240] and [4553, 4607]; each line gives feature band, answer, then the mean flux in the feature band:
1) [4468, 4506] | -2.1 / 0.701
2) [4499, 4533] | -3.0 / 0.731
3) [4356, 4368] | -0.3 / 0.638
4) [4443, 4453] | -0.2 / 0.661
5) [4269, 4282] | 2.2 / 0.495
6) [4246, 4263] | -0.7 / 0.615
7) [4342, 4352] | 0.4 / 0.596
